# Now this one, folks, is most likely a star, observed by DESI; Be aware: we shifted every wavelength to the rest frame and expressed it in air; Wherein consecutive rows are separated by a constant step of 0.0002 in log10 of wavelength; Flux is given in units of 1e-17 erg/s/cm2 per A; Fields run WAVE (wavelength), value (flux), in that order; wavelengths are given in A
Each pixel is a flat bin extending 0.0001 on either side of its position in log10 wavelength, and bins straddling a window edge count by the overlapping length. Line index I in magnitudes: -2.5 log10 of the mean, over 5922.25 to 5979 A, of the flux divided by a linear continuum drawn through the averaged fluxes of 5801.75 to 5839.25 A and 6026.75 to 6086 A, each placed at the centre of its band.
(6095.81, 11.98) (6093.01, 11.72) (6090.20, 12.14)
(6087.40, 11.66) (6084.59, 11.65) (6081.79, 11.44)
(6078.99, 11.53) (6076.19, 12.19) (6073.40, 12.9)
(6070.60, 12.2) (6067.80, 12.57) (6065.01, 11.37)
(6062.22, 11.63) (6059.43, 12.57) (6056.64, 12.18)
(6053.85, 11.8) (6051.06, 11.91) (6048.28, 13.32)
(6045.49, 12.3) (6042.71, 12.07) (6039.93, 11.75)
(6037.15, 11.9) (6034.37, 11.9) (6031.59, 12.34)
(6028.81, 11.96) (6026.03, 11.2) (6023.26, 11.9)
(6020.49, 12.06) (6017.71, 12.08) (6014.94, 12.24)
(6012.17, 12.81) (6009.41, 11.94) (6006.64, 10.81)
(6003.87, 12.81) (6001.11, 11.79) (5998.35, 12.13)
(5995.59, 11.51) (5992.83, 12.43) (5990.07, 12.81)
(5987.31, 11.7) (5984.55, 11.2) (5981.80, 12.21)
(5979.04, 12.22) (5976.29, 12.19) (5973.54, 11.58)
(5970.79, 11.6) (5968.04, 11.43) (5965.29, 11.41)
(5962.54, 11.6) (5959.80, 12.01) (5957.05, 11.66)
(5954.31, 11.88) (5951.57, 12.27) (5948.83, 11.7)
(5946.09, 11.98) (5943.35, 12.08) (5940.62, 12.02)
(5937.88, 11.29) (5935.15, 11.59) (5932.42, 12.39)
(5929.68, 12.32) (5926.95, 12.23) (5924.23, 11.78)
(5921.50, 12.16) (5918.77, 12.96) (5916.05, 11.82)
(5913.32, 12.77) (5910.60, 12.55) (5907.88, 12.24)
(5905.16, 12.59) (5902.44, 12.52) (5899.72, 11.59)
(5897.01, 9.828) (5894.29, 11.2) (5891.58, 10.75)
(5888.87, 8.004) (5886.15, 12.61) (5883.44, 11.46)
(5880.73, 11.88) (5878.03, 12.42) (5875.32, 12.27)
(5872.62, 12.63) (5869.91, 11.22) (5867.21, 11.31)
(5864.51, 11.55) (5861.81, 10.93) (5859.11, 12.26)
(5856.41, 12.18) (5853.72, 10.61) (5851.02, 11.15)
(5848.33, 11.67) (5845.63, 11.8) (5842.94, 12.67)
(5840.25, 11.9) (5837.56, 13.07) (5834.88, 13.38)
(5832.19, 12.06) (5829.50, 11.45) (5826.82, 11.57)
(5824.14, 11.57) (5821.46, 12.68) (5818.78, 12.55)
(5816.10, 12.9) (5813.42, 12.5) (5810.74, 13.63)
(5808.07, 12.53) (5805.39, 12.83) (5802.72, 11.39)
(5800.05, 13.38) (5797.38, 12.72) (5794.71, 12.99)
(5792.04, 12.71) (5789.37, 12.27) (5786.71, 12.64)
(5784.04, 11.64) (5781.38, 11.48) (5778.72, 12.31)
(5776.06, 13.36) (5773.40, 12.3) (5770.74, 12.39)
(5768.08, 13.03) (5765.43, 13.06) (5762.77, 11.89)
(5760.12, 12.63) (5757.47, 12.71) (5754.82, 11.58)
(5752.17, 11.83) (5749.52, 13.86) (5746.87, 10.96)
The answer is 0.03 mag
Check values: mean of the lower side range 12.4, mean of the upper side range 12.1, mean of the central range 11.9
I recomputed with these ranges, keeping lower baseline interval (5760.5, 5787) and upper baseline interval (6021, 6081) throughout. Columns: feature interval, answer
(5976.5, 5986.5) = 0.02 mag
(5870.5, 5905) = 0.07 mag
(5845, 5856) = 0.09 mag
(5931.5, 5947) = 0.03 mag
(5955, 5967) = 0.05 mag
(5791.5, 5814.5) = -0.03 mag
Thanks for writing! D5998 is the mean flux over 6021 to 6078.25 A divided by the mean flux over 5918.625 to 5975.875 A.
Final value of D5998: 1.0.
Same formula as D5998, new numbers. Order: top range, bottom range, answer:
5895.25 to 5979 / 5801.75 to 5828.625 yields 0.96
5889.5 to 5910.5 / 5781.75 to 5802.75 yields 0.92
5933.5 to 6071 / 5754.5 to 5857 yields 0.97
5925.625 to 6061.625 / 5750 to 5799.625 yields 0.96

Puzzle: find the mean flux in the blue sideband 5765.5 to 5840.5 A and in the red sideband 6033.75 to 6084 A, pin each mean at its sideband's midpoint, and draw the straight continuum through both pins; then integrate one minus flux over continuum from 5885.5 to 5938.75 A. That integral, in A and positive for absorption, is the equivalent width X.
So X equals 2.4 A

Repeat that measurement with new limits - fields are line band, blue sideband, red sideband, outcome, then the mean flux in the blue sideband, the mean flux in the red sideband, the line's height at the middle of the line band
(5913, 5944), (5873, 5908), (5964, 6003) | -1.2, 11.5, 11.9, 11.7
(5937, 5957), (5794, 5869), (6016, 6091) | 0.3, 12.2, 12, 12.1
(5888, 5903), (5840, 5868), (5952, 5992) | 1.4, 11.6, 11.8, 11.7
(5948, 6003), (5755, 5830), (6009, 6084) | 1.4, 12.5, 12.1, 12.2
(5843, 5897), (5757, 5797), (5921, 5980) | 3.1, 12.5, 11.9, 12.2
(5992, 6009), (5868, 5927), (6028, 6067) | 0.1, 11.8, 12.1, 12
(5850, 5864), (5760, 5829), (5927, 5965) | 0.9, 12.5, 11.9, 12.2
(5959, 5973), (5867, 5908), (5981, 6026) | 0.3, 11.5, 12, 11.8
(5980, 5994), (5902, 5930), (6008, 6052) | 0.2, 12.4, 12.1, 12.2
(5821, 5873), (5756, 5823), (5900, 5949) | 2.3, 12.6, 12.2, 12.4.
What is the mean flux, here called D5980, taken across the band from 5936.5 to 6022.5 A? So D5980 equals 11.9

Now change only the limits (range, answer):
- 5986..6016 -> 12.1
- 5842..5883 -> 11.8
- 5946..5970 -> 11.8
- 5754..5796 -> 12.4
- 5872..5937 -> 11.8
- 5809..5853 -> 12.3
